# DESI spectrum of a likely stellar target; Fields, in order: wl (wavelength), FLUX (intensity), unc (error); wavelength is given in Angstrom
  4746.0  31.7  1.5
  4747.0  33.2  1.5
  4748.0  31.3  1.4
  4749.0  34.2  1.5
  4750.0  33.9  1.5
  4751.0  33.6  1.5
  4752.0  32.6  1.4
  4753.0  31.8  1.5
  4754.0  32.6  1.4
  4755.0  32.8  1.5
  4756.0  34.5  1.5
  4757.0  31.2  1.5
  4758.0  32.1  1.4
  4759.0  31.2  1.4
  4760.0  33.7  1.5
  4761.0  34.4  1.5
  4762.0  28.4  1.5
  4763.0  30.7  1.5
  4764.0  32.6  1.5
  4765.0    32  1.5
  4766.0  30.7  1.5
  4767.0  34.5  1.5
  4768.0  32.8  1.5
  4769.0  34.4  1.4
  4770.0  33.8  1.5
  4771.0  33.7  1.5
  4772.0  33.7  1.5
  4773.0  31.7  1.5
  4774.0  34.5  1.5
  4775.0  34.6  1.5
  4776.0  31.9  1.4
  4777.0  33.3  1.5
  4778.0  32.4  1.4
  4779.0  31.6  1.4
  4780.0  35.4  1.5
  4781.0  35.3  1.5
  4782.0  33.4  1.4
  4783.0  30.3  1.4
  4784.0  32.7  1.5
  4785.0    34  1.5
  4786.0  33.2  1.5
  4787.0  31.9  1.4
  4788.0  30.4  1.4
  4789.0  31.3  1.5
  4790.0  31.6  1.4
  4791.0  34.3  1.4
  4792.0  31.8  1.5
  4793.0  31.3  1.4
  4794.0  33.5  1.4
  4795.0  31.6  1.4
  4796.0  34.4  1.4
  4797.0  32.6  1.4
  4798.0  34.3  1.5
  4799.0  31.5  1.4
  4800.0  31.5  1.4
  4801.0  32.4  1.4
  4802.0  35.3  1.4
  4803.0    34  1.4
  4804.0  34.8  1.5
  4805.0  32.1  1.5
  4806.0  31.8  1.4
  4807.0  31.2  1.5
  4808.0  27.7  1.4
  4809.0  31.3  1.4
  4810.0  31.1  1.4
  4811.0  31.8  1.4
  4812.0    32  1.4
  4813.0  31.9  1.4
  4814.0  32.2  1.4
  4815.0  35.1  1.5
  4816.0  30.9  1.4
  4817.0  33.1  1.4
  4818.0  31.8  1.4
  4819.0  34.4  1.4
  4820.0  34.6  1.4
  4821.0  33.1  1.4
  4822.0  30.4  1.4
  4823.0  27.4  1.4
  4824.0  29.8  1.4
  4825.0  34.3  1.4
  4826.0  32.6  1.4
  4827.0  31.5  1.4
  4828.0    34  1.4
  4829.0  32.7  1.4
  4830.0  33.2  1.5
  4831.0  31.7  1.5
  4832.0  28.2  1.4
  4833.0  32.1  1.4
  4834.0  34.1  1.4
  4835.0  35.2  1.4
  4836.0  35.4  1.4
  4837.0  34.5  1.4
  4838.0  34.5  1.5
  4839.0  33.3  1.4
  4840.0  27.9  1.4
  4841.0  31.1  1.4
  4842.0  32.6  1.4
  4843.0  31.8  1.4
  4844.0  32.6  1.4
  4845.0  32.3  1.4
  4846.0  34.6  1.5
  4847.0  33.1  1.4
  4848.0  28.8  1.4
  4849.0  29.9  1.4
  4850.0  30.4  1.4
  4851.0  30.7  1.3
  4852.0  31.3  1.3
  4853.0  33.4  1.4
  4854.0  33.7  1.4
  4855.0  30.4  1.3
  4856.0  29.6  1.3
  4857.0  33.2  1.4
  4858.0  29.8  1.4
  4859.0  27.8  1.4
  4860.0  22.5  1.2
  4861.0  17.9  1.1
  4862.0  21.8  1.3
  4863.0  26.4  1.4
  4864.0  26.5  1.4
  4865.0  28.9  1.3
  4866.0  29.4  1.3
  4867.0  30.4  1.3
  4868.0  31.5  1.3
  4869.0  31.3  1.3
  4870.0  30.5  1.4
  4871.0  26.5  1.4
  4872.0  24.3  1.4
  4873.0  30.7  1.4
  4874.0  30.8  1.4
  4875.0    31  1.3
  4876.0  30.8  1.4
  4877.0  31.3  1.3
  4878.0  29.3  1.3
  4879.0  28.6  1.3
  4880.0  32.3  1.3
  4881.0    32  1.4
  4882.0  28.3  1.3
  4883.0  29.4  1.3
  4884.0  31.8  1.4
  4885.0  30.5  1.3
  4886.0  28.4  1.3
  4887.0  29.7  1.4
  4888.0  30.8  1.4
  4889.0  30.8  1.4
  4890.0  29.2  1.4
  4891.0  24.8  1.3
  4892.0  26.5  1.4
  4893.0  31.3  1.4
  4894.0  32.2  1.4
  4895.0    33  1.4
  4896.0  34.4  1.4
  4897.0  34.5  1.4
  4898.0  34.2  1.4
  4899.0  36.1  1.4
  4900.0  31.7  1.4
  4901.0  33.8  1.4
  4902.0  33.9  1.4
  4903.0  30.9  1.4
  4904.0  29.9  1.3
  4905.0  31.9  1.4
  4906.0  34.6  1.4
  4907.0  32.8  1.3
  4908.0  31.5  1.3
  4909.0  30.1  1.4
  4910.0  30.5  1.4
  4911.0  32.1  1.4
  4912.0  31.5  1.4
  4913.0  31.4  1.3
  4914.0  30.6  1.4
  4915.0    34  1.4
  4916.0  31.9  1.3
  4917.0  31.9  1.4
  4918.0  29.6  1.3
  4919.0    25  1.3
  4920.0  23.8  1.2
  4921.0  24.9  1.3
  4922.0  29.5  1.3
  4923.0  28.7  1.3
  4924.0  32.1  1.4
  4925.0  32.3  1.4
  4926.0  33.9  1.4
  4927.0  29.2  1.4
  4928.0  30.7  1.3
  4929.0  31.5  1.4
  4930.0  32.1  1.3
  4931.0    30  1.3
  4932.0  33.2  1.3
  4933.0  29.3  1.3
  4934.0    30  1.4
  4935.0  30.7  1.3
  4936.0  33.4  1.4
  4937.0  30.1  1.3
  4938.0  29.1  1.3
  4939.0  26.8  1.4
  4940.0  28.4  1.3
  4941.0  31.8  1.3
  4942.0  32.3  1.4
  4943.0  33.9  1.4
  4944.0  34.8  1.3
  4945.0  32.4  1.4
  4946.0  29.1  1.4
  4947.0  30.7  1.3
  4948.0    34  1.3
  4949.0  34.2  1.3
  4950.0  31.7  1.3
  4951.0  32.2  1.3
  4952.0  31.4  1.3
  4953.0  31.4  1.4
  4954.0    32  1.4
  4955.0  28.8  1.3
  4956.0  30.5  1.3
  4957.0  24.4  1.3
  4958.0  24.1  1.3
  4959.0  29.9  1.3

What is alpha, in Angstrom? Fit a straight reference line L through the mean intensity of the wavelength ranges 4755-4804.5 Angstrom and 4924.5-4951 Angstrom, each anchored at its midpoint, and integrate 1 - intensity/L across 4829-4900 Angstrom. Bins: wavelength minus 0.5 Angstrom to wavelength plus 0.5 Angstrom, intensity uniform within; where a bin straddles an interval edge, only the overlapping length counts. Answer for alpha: 3.28 Angstrom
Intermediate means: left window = 32.8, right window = 31.4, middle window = 30.6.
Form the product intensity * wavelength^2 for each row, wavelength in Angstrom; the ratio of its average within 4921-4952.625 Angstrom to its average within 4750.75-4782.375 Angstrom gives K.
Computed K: 1.02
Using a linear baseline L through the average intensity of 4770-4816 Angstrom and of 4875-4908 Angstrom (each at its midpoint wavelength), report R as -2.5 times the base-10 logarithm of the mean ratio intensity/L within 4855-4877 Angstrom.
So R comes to 0.12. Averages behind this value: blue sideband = 32.6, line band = 28.3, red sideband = 31.2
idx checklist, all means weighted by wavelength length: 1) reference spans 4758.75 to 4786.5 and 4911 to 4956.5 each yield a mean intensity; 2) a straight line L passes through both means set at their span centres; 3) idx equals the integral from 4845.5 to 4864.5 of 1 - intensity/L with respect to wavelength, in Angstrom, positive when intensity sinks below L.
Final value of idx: 1.68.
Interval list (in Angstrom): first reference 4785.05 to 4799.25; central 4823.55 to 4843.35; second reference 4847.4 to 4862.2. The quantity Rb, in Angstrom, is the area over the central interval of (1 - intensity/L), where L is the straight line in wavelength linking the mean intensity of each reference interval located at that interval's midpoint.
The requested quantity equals -1.6 Angstrom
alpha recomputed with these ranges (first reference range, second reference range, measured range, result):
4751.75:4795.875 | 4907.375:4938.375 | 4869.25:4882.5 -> 0.60 Angstrom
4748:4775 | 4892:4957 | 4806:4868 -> 1.91 Angstrom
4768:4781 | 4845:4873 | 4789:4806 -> -0.30 Angstrom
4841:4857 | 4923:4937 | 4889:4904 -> -0.16 Angstrom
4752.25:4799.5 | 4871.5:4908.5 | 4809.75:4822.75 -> -0.13 Angstrom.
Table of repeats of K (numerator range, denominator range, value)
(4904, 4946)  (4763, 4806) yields 0.99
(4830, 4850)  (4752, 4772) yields 1.02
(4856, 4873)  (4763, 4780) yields 0.87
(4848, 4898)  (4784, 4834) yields 0.94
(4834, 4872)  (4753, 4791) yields 0.96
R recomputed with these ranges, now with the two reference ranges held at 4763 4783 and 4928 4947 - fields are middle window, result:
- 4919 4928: 0.07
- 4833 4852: 0.00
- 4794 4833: 0.01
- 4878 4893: 0.08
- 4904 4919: 0.00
